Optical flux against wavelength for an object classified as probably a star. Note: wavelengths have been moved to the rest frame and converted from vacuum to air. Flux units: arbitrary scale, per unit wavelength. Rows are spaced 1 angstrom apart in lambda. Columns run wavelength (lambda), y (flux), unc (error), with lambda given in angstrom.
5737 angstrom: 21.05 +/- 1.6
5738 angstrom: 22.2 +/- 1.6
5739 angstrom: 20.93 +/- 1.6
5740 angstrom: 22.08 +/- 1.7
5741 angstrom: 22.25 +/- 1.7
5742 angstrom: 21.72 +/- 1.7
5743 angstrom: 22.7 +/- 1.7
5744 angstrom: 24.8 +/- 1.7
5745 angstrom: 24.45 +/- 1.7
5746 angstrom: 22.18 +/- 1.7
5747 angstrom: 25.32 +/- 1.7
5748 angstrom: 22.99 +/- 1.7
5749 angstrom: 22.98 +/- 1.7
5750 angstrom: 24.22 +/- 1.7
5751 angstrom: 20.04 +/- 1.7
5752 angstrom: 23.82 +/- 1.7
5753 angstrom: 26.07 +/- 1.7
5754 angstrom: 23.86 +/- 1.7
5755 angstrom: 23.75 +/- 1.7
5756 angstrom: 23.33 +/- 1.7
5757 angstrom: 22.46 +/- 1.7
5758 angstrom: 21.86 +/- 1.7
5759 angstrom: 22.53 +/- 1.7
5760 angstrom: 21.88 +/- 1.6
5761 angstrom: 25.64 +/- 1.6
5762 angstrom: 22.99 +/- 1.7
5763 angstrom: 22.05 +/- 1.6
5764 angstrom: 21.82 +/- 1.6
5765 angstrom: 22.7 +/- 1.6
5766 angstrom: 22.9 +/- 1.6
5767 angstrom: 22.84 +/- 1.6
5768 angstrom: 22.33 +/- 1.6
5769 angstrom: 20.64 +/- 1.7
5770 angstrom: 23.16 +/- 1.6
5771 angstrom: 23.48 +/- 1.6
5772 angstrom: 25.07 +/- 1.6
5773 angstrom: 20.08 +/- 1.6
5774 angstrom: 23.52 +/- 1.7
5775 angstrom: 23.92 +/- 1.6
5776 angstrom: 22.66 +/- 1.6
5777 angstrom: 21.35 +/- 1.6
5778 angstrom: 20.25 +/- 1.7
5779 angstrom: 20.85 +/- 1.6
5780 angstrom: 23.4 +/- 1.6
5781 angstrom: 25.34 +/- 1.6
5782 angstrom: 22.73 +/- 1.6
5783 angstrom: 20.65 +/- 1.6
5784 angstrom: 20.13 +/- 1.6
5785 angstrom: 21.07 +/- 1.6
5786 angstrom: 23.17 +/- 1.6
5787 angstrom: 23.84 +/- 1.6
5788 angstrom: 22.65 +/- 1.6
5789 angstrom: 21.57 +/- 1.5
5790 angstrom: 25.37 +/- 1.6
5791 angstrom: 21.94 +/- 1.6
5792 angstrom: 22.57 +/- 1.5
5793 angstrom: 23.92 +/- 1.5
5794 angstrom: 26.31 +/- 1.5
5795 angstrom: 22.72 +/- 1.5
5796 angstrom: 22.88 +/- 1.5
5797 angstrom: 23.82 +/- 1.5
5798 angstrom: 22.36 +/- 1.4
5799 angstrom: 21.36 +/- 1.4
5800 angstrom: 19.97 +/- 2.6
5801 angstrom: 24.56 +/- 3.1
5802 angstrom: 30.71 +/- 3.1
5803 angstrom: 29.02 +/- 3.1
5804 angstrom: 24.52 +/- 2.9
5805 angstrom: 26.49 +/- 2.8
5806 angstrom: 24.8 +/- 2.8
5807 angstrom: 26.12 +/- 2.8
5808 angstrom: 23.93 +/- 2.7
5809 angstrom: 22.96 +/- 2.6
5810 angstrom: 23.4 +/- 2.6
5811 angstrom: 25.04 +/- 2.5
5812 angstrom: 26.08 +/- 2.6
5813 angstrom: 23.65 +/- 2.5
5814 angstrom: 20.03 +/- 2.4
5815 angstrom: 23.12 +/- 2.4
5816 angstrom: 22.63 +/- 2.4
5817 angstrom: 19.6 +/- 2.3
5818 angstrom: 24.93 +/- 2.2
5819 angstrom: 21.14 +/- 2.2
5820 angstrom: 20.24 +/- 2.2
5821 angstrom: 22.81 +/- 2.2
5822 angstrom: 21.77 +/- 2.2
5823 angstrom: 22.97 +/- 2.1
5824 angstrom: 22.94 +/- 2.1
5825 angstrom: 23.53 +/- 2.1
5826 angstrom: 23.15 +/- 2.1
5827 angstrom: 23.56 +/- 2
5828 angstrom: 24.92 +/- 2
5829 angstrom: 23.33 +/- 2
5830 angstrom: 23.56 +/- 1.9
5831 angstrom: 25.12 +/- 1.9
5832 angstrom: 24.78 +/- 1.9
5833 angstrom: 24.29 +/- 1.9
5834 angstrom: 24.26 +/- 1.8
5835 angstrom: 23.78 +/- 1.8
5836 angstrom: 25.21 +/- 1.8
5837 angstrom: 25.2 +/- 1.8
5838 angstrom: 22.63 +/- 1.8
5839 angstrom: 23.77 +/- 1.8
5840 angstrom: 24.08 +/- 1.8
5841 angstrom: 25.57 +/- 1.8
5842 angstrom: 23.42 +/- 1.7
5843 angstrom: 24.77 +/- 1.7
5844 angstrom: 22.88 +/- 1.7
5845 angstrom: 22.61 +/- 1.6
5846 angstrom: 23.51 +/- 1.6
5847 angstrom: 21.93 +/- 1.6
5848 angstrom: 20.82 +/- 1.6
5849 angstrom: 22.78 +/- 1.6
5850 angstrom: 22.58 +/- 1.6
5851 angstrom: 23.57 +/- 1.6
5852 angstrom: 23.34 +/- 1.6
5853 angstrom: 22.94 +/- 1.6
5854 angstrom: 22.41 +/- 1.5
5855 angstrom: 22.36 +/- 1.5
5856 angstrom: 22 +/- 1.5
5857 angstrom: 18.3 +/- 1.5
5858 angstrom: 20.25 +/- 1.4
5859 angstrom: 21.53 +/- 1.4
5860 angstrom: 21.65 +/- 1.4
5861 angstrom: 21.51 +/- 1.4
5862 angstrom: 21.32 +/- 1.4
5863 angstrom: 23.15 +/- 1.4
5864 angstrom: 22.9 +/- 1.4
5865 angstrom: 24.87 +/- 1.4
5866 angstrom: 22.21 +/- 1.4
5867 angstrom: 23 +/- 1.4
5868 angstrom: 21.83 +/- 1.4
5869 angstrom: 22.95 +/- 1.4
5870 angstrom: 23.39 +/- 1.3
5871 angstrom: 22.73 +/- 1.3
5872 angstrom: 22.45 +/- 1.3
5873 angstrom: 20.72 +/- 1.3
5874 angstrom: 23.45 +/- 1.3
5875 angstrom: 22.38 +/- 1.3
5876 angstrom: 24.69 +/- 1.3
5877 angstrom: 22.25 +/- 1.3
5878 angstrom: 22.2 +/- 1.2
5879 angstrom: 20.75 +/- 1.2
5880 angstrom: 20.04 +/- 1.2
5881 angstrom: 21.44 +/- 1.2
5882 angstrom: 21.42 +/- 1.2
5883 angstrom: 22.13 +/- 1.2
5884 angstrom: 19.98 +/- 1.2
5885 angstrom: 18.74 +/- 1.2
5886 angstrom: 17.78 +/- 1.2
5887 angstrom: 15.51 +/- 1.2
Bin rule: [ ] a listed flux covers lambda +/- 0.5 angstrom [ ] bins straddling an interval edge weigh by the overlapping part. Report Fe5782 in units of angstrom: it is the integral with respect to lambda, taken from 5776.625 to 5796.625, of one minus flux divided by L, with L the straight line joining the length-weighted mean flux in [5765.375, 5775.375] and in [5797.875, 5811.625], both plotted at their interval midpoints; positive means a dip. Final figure 0.9 angstrom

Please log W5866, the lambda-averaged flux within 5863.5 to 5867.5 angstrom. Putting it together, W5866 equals 23.2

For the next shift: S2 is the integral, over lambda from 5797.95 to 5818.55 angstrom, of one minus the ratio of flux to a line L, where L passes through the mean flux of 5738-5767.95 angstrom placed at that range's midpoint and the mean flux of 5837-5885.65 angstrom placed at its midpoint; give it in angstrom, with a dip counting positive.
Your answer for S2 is -1.3 angstrom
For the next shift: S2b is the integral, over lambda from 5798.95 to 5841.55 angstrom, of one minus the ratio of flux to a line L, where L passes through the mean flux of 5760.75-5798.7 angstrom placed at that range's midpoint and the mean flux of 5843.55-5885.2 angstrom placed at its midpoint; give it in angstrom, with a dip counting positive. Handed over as -2.73 angstrom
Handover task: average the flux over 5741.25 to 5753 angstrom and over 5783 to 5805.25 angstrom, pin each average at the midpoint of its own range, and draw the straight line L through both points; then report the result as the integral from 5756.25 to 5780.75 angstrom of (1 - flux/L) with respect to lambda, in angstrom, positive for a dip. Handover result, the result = 0.9 angstrom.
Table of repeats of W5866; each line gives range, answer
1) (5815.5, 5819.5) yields 22.1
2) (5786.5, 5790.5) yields 23.4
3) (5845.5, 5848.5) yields 22.1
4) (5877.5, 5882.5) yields 21.2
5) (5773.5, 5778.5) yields 22.3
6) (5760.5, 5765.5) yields 23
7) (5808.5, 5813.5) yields 24.2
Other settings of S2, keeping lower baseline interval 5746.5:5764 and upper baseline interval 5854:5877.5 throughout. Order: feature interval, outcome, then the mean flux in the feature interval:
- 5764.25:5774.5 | 0.2 angstrom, 22.7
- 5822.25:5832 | -0.5 angstrom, 23.7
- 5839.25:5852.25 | -0.5 angstrom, 23.2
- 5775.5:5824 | -0.7 angstrom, 23.2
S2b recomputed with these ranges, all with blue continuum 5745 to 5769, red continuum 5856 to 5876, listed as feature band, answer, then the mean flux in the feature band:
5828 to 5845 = -1.30 angstrom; 24.1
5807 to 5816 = -0.40 angstrom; 23.6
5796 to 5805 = -0.73 angstrom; 24.6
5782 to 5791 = 0.20 angstrom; 22.3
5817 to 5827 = 0.01 angstrom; 22.5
